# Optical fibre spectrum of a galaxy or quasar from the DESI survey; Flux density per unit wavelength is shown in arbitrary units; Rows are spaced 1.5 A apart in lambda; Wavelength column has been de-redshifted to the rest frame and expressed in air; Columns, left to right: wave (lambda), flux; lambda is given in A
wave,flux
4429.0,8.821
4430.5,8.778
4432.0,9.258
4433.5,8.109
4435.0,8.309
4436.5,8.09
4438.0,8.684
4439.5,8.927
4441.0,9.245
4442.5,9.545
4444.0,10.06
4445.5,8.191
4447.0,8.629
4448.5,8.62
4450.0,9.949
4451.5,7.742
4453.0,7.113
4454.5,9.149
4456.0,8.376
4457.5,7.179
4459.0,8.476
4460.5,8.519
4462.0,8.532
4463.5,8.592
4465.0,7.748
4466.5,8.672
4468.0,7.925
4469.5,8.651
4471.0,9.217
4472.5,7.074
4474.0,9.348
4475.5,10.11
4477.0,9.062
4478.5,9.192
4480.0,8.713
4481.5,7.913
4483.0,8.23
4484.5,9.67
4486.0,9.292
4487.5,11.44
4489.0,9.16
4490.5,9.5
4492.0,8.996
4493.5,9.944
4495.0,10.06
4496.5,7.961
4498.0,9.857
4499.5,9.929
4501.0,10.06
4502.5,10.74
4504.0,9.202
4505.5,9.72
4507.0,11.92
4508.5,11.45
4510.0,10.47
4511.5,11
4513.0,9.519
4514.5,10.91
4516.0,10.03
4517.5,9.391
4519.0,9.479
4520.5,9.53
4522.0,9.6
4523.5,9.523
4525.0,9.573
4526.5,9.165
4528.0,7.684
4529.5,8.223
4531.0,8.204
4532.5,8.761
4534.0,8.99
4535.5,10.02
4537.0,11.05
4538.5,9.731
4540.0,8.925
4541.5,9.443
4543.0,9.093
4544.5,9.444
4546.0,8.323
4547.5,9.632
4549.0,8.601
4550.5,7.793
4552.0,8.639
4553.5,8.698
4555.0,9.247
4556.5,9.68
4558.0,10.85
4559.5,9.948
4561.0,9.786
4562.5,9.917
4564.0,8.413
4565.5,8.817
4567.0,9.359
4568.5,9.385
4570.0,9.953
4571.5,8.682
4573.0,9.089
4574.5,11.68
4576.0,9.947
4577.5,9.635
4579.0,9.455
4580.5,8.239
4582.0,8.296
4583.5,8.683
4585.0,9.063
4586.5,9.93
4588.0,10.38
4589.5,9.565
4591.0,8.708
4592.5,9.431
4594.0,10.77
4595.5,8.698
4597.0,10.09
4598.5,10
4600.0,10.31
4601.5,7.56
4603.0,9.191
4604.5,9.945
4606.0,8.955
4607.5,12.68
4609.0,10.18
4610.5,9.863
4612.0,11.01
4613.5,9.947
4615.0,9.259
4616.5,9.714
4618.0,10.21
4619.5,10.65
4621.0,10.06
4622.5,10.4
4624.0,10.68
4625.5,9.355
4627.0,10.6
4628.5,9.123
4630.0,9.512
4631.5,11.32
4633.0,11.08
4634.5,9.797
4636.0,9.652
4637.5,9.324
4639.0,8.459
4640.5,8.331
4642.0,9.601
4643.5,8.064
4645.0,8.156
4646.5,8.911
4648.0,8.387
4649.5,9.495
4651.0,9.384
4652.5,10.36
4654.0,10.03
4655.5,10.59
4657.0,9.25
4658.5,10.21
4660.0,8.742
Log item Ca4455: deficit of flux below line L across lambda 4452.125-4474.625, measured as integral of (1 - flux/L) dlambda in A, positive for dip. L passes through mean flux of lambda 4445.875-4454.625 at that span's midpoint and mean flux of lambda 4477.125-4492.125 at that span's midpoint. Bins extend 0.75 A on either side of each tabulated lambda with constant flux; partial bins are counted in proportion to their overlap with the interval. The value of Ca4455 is 1.2 A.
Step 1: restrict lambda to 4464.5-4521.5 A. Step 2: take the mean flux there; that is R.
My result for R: 9.51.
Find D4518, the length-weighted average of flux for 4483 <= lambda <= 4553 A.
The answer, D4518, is 9.54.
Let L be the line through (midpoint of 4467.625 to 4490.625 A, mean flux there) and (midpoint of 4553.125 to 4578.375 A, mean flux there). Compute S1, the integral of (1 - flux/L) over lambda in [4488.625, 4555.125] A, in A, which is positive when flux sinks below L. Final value -1.3 A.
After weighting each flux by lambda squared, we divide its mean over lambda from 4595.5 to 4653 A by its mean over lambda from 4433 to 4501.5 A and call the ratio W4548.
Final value 1.2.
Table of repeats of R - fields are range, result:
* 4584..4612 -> 9.76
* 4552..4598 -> 9.47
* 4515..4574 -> 9.27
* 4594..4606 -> 9.46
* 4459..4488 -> 8.81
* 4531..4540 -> 9.52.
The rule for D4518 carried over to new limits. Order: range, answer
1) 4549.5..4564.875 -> 9.28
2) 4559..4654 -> 9.61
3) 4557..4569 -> 9.57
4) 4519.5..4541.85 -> 9.23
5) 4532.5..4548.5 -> 9.42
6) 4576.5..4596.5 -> 9.31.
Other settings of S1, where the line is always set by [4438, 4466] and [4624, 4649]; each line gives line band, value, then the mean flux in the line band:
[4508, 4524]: -2.16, 10.1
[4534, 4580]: -1.92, 9.43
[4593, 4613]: -1.48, 9.94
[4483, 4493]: -0.94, 9.57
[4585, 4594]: -0.45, 9.66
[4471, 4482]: -0.16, 8.82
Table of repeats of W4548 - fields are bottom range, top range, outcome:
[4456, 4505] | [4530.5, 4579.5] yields 1.07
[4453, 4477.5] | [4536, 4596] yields 1.16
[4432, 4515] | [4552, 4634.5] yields 1.12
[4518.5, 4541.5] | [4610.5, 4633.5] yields 1.15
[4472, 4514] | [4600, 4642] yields 1.08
